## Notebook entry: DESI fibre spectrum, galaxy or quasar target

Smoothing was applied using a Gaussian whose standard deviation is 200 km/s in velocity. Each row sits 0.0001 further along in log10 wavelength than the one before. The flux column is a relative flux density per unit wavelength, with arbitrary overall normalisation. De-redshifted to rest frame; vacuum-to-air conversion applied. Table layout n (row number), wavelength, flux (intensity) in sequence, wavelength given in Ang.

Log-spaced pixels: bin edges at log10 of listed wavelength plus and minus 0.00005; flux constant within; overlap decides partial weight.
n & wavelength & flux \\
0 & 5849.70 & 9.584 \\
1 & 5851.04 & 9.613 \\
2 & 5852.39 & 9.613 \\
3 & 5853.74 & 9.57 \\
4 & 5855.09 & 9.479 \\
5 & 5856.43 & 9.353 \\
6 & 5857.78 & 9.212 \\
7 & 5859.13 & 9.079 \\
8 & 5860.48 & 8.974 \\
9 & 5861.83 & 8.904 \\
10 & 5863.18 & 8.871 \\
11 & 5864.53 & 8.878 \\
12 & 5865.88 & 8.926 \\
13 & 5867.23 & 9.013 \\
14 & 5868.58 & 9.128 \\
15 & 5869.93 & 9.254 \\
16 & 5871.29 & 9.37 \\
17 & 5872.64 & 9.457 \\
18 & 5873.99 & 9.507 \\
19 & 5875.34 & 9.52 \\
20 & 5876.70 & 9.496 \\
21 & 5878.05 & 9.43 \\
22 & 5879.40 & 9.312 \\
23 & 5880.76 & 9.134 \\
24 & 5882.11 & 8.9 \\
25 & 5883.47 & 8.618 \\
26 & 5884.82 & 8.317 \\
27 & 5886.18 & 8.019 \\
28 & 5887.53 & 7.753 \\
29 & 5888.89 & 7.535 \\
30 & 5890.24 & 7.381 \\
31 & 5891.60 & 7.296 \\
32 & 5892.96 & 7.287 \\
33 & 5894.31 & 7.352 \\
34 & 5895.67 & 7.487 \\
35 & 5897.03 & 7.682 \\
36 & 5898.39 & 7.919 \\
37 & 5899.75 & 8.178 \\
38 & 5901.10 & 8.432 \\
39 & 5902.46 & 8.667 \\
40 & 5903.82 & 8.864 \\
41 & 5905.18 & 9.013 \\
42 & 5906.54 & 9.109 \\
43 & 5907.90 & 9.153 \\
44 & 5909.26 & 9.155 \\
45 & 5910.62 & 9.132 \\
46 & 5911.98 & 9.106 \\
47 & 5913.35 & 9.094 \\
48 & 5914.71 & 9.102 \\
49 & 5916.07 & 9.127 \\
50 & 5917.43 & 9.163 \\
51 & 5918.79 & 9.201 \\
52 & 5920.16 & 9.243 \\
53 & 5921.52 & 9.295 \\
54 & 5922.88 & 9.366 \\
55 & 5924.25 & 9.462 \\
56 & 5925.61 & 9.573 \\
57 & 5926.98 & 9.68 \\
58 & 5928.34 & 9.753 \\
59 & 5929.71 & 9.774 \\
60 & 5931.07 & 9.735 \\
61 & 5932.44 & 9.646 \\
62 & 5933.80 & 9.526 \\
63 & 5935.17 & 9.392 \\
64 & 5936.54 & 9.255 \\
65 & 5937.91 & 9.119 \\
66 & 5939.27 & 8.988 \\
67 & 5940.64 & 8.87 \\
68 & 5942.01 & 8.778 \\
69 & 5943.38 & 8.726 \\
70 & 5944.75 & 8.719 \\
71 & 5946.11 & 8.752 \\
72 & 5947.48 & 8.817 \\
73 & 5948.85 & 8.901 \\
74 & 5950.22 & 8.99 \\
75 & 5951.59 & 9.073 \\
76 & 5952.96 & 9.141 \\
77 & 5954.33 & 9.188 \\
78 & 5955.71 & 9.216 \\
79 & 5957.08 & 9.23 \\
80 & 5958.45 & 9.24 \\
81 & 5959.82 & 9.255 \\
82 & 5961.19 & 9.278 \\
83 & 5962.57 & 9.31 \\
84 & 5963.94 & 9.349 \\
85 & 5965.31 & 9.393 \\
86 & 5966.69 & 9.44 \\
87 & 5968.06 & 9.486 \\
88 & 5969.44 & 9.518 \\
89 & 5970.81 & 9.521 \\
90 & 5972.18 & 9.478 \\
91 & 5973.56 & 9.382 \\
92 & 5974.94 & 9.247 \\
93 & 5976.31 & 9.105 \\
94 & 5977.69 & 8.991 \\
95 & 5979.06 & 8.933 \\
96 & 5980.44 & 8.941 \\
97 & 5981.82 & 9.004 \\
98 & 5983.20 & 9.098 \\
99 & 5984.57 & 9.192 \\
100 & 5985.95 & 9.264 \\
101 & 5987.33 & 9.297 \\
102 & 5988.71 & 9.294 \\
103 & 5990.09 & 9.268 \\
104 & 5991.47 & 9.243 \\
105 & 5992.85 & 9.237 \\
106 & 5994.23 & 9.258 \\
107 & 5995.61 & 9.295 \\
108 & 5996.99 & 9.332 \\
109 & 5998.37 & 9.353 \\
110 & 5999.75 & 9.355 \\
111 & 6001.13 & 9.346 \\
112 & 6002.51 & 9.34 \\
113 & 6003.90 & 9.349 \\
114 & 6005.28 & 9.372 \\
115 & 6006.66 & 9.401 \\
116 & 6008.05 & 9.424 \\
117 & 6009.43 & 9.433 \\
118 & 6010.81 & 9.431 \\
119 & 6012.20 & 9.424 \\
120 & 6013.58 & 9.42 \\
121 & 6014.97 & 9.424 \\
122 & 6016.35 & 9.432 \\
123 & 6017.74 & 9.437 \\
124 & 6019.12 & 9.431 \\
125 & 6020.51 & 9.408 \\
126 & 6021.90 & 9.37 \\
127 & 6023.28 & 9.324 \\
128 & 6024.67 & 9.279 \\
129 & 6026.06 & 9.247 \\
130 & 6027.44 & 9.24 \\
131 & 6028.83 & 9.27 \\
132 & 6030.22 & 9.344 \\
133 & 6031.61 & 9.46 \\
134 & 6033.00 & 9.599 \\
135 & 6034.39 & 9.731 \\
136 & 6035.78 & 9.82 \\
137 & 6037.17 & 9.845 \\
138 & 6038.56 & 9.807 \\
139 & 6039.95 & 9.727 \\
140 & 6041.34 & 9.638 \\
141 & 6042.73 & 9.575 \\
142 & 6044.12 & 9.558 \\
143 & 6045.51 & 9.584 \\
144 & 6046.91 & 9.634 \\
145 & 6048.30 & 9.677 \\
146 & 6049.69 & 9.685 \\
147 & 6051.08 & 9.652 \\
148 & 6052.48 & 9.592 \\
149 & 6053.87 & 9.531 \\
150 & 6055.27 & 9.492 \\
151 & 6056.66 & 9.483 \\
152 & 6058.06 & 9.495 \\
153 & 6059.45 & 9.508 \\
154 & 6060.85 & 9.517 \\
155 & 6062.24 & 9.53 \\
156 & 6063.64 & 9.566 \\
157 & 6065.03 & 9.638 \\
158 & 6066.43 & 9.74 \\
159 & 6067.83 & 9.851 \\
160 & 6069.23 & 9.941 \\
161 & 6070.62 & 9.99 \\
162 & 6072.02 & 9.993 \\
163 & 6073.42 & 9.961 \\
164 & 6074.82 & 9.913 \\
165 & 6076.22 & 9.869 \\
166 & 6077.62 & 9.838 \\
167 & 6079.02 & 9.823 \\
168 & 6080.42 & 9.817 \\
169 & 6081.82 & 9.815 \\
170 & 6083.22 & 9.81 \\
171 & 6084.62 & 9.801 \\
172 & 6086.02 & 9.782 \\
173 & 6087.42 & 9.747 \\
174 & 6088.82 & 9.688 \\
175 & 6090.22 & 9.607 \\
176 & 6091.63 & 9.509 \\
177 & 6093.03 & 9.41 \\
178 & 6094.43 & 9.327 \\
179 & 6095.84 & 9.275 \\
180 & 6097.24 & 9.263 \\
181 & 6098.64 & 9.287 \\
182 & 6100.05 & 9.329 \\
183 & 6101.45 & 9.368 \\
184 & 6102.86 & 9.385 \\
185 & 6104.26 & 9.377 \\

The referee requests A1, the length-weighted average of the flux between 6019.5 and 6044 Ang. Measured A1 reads 9.51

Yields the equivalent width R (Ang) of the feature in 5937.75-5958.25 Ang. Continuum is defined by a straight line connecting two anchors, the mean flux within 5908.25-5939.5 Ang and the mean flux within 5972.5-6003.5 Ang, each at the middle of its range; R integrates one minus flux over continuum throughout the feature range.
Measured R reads 0.7 Ang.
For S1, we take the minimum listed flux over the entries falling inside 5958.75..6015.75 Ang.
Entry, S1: 8.933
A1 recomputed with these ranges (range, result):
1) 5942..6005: 9.2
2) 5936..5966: 9.07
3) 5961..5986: 9.26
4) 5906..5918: 9.13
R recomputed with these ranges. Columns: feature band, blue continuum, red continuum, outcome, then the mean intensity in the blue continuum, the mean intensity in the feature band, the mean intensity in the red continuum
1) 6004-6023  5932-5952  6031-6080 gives 0.07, 9.03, 9.41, 9.69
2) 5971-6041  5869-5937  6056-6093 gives 0.28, 8.88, 9.36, 9.73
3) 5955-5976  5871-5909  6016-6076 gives -0.74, 8.51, 9.35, 9.6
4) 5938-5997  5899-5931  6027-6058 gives 1.13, 9.17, 9.16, 9.59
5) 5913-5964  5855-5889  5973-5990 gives -0.74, 8.99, 9.22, 9.15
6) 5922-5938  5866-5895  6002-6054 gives -1.11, 8.63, 9.53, 9.5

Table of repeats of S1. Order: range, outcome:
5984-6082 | 9.192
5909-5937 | 9.094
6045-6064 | 9.483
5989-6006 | 9.237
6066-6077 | 9.74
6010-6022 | 9.37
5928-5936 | 9.392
